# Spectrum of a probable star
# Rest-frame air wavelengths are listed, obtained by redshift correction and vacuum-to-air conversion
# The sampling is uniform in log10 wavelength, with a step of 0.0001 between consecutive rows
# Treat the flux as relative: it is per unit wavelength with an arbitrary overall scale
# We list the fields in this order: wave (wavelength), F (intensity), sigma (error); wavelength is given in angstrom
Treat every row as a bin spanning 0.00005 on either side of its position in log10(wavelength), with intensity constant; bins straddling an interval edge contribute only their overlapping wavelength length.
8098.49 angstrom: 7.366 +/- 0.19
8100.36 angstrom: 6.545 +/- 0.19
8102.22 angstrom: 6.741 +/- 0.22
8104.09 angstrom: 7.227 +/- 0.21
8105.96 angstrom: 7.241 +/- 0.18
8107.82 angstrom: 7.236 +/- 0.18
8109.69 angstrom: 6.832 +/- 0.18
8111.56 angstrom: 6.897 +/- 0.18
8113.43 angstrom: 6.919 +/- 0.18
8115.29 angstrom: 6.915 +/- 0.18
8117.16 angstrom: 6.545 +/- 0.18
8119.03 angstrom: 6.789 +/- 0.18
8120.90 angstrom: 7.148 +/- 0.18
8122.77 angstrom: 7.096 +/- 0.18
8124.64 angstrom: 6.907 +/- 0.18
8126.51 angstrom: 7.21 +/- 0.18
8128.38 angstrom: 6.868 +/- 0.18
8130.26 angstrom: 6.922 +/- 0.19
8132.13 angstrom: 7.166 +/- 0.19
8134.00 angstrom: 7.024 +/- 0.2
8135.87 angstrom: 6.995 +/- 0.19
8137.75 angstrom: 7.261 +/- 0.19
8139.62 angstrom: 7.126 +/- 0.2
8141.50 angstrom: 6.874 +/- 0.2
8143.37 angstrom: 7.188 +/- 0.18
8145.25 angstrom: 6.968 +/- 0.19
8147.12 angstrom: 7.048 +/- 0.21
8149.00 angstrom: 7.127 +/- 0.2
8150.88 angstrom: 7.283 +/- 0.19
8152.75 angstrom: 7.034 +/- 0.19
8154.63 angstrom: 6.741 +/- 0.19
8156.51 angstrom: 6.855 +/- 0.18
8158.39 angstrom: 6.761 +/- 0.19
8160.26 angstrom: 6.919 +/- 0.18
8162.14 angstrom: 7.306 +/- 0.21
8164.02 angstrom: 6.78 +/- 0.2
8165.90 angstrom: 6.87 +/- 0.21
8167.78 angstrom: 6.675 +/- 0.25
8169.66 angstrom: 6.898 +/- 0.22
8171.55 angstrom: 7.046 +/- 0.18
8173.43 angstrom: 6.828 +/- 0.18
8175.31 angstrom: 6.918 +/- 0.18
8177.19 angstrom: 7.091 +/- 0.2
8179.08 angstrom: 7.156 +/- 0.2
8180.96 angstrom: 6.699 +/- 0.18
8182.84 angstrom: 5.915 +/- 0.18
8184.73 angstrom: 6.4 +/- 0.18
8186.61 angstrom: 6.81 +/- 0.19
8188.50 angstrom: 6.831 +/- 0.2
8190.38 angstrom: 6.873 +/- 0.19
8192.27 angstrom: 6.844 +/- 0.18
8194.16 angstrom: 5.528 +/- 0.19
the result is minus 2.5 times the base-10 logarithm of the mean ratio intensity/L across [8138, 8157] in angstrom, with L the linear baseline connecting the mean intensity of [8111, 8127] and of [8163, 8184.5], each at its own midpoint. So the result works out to -0.028 mag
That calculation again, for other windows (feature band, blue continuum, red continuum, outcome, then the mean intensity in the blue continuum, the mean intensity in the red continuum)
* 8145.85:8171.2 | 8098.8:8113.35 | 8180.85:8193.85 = -0.04 mag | 6.97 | 6.56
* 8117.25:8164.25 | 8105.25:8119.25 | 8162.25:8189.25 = -0.02 mag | 6.93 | 6.79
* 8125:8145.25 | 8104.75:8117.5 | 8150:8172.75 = -0.02 mag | 6.97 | 6.93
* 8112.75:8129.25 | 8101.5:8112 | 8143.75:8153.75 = 0.02 mag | 7.04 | 7.09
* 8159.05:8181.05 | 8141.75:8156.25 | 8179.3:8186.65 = -0.04 mag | 7.04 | 6.49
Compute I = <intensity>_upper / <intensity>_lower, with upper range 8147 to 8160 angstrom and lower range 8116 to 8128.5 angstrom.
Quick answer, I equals 1.00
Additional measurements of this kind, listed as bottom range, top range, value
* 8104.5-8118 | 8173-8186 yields 0.97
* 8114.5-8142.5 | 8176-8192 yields 0.96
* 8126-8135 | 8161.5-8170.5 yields 0.98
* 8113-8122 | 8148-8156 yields 1.02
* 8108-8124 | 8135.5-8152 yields 1.03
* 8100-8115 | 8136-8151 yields 1.02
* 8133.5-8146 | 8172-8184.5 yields 0.96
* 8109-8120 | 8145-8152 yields 1.04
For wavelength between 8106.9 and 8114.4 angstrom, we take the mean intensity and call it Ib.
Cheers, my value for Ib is 6.97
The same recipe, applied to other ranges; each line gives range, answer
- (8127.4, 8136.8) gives 7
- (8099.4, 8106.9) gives 6.94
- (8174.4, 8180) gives 7.05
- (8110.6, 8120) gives 6.82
